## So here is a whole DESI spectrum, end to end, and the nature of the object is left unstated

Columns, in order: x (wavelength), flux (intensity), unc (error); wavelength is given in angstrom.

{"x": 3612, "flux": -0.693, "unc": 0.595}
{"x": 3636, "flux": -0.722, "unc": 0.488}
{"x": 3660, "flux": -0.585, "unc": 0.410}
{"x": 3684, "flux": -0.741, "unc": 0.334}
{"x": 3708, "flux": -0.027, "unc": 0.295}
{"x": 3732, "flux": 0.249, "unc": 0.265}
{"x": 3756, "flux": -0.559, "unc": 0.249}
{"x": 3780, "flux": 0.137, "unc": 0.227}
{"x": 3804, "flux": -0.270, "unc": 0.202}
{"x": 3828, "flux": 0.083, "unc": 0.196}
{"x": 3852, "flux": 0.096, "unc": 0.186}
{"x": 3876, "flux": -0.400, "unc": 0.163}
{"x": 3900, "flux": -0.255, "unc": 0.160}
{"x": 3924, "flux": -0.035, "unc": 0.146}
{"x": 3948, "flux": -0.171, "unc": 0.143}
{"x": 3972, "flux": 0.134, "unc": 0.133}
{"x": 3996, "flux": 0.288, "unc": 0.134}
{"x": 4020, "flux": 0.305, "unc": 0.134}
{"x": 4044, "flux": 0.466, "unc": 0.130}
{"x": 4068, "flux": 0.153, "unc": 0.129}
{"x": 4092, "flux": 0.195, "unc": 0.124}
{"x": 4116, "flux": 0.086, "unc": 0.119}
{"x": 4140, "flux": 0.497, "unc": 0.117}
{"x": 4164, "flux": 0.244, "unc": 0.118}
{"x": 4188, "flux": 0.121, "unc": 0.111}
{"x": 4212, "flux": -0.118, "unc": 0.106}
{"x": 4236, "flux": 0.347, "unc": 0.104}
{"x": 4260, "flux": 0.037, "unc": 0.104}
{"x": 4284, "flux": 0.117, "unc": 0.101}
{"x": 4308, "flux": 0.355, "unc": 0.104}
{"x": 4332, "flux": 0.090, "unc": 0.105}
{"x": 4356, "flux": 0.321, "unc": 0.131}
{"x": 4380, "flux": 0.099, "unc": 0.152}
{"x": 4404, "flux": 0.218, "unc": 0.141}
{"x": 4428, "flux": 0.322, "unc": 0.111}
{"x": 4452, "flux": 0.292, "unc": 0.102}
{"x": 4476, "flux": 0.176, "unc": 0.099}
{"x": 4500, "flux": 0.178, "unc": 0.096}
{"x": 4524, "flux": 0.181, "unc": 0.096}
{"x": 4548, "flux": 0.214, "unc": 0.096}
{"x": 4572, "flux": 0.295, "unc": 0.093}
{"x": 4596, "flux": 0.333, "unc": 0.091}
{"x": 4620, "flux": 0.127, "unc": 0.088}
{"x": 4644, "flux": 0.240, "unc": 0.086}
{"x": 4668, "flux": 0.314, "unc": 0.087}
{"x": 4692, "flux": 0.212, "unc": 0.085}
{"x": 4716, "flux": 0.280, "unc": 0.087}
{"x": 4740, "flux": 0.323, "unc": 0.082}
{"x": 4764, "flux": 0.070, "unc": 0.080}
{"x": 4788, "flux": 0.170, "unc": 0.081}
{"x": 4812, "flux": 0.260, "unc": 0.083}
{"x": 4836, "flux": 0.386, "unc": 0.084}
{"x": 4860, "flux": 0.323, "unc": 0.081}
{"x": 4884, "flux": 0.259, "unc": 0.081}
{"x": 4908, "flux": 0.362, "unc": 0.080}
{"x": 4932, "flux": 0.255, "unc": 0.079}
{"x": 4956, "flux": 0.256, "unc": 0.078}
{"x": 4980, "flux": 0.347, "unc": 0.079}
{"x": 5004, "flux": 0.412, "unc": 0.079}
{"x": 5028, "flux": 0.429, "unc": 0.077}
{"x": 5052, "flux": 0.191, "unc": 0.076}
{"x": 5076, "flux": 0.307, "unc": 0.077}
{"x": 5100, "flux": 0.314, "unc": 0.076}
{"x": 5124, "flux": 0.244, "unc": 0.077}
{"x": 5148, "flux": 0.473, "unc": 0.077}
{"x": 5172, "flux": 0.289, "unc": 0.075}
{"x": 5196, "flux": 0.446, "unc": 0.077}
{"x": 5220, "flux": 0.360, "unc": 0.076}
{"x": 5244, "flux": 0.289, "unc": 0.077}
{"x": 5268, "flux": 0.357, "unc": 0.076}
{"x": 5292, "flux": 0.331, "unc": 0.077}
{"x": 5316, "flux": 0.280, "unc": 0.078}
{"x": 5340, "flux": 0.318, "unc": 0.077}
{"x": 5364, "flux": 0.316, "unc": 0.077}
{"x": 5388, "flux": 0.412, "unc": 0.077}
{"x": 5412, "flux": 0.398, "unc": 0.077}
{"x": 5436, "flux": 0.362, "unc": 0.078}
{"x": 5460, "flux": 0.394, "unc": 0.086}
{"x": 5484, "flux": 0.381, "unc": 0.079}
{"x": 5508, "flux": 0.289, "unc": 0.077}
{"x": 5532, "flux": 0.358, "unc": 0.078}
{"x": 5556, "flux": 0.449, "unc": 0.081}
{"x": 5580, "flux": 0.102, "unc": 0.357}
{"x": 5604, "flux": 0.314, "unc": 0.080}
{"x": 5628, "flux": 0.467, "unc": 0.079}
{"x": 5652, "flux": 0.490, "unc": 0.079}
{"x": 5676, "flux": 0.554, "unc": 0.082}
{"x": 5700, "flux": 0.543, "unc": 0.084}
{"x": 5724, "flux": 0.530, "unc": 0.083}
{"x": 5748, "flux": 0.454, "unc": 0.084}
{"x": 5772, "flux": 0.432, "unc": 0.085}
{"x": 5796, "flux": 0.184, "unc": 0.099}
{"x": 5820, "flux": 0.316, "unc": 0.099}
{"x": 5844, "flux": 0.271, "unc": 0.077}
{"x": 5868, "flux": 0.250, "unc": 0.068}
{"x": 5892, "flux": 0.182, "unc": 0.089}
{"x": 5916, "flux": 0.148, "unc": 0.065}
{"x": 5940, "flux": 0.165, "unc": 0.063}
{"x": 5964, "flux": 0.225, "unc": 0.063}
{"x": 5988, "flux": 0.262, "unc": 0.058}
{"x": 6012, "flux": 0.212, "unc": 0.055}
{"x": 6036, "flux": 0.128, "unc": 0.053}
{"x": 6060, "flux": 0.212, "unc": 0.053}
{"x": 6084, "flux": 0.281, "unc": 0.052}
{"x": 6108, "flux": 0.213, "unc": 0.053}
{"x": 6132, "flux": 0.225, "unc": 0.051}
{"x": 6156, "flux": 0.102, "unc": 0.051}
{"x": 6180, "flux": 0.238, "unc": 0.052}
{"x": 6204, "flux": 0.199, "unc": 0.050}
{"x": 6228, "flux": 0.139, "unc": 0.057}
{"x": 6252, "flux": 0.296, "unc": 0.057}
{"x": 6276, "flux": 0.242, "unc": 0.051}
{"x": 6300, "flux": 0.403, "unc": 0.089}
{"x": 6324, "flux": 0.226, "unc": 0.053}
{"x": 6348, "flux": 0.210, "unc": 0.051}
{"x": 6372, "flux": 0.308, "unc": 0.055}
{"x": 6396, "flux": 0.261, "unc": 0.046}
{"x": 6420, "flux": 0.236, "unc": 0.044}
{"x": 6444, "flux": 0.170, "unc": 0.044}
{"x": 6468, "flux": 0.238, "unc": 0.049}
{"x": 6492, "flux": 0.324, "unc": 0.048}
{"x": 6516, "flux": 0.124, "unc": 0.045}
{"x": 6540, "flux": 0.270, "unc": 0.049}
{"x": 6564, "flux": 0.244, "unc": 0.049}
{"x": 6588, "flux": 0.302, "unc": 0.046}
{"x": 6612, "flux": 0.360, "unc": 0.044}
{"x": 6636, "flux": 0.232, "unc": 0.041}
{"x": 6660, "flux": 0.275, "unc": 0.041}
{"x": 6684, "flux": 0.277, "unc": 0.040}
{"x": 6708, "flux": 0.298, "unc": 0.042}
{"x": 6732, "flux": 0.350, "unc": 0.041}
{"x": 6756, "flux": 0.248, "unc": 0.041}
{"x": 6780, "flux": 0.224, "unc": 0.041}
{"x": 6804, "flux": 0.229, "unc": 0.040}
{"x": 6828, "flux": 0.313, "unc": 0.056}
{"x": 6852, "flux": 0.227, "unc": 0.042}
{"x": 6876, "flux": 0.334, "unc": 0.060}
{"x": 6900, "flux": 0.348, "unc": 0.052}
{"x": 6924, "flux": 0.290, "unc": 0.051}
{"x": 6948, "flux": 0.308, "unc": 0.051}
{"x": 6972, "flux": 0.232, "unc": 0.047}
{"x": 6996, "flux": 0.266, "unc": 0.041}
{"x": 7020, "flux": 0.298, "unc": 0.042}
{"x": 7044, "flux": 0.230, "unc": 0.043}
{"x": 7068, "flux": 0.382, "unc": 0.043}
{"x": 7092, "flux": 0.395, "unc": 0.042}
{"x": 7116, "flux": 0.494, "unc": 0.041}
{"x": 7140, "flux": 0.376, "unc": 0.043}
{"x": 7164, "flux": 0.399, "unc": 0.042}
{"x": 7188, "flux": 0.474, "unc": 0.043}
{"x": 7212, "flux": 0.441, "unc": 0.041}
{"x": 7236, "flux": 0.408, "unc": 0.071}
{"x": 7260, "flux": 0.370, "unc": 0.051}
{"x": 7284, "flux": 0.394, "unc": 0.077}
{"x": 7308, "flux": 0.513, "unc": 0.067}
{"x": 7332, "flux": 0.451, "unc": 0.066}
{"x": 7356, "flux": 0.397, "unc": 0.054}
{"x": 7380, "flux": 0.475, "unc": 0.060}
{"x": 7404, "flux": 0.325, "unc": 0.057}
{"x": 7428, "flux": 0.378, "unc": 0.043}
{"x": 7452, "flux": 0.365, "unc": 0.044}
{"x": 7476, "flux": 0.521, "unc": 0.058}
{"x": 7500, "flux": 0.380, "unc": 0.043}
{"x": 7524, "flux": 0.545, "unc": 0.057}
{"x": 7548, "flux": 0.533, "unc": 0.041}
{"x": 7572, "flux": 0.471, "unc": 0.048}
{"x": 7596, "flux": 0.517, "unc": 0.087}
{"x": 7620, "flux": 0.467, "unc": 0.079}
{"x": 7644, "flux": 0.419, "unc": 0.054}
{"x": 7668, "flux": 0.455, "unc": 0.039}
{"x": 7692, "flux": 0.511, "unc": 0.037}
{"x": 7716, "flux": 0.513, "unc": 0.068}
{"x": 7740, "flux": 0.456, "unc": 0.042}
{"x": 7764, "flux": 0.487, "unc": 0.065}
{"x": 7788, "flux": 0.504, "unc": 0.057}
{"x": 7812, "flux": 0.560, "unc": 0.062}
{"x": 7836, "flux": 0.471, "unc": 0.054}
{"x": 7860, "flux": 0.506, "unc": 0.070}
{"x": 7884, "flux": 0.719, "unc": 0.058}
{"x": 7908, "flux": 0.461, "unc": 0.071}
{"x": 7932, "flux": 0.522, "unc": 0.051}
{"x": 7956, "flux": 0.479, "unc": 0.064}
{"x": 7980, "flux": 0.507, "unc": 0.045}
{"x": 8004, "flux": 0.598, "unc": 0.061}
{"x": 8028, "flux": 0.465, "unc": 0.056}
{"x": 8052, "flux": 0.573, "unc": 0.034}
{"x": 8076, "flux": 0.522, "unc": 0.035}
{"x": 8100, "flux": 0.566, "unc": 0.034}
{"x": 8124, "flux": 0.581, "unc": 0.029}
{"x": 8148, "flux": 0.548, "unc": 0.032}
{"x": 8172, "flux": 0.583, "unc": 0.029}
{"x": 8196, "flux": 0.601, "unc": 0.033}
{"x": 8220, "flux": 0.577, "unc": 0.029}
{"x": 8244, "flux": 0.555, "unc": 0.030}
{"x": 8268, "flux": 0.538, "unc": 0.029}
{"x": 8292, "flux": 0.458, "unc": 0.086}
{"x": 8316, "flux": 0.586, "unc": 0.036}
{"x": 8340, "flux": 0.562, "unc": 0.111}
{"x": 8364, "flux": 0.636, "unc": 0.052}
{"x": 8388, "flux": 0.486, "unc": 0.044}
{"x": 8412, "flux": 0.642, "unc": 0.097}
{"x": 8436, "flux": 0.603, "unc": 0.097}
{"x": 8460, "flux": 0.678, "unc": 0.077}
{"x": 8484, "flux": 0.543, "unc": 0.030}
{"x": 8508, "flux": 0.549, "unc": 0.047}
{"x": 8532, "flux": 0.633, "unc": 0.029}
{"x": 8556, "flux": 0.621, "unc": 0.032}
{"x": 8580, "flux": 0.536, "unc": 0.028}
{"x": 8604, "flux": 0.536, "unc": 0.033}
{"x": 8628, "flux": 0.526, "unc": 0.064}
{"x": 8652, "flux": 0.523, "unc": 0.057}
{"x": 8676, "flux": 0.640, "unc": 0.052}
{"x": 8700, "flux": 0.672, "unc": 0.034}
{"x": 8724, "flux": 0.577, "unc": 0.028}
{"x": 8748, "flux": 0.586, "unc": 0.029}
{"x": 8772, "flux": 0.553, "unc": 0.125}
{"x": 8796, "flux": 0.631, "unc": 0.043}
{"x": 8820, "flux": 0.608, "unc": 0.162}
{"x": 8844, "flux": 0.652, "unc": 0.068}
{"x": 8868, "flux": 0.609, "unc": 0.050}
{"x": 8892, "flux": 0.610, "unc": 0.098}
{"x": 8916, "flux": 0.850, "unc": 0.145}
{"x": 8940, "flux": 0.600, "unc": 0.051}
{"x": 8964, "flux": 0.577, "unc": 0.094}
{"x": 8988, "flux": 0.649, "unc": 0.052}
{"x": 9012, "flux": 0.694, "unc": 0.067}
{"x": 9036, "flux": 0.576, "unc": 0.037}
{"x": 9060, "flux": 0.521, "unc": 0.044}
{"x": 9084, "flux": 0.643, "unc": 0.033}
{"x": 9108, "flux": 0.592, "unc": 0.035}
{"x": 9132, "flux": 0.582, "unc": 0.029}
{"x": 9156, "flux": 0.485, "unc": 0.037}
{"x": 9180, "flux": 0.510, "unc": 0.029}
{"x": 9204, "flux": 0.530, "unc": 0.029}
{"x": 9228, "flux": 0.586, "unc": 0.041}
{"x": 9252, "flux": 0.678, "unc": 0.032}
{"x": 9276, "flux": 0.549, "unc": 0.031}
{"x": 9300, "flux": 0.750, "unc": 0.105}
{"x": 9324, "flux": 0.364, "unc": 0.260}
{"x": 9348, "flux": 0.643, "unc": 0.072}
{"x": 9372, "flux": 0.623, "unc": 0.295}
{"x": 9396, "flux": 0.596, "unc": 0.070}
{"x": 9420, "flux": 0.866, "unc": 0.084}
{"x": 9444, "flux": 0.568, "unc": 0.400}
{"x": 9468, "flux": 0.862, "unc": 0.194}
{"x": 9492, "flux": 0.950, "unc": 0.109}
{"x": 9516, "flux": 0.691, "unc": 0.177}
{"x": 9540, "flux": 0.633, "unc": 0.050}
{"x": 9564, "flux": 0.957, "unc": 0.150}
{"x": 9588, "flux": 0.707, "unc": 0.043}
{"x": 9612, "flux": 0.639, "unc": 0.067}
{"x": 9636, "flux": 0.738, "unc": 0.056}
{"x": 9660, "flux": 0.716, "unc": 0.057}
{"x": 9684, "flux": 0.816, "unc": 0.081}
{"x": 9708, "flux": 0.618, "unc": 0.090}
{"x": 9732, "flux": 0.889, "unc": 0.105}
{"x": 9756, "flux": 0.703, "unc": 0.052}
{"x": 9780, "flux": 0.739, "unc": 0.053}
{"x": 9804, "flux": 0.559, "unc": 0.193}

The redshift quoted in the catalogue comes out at 0.77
